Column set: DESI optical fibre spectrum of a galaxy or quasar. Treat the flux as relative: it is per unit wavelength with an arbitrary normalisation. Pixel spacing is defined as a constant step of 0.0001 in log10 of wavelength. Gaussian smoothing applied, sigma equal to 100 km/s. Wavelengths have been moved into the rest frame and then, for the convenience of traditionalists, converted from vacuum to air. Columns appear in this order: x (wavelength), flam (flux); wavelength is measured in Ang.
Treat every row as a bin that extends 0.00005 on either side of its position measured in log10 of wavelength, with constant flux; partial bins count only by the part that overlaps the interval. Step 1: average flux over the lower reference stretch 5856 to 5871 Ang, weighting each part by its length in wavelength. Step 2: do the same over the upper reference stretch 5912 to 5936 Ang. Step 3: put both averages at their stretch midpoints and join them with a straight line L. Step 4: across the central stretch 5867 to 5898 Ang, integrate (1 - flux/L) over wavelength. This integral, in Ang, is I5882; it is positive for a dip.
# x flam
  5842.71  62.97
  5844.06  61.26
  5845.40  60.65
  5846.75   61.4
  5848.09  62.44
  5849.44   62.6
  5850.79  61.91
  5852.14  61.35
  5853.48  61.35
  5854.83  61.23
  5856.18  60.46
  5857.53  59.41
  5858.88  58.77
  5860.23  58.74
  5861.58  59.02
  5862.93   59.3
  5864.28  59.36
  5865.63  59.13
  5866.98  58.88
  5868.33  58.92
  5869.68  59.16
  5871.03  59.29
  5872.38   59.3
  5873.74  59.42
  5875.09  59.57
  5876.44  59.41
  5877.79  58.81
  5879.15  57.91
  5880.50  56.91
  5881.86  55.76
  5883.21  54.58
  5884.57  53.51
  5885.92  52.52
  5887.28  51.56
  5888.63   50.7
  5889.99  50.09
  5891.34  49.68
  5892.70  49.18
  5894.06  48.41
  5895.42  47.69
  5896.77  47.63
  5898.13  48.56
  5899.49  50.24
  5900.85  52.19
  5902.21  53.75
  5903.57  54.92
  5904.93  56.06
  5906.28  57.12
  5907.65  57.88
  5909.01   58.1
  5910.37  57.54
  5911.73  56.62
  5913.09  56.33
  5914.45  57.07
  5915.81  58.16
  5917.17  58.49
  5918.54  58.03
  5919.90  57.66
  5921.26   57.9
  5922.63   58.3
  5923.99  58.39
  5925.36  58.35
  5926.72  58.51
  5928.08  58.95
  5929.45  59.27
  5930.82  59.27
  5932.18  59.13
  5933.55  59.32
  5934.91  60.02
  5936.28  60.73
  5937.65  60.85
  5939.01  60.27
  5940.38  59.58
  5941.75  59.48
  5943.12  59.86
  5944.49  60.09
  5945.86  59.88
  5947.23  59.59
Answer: 2.3 Ang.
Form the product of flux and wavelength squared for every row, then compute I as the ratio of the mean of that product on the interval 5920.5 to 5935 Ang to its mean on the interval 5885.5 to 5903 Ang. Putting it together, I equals 1.2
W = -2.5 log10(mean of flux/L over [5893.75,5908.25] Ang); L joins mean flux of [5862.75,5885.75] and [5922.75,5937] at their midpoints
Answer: 0.124 mag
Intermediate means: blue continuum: 58.1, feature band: 52.3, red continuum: 59.2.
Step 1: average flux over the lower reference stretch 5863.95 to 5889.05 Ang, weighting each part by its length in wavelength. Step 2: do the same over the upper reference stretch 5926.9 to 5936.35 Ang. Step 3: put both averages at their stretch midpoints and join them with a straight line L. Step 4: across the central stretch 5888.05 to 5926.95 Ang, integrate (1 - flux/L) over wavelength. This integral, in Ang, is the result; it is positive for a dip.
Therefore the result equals 2.6 Ang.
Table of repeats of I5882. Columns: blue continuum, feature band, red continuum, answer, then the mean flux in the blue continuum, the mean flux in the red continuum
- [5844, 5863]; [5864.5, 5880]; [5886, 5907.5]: -0.66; 60.7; 51.4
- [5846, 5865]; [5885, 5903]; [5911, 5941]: 2.80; 60.5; 58.7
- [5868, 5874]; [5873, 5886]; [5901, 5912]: 0.32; 59.2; 56.3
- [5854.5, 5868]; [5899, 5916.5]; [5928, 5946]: 1.09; 59.4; 59.8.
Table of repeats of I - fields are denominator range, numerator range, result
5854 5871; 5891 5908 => 0.88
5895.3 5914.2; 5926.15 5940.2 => 1.11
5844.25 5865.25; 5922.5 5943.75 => 1.01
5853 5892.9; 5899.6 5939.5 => 1.03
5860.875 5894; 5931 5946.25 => 1.09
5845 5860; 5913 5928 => 0.97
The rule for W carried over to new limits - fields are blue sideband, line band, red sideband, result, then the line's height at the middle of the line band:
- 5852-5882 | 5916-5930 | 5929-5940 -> 0.03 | 59.8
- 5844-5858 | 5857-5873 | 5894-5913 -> 0.00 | 59.3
